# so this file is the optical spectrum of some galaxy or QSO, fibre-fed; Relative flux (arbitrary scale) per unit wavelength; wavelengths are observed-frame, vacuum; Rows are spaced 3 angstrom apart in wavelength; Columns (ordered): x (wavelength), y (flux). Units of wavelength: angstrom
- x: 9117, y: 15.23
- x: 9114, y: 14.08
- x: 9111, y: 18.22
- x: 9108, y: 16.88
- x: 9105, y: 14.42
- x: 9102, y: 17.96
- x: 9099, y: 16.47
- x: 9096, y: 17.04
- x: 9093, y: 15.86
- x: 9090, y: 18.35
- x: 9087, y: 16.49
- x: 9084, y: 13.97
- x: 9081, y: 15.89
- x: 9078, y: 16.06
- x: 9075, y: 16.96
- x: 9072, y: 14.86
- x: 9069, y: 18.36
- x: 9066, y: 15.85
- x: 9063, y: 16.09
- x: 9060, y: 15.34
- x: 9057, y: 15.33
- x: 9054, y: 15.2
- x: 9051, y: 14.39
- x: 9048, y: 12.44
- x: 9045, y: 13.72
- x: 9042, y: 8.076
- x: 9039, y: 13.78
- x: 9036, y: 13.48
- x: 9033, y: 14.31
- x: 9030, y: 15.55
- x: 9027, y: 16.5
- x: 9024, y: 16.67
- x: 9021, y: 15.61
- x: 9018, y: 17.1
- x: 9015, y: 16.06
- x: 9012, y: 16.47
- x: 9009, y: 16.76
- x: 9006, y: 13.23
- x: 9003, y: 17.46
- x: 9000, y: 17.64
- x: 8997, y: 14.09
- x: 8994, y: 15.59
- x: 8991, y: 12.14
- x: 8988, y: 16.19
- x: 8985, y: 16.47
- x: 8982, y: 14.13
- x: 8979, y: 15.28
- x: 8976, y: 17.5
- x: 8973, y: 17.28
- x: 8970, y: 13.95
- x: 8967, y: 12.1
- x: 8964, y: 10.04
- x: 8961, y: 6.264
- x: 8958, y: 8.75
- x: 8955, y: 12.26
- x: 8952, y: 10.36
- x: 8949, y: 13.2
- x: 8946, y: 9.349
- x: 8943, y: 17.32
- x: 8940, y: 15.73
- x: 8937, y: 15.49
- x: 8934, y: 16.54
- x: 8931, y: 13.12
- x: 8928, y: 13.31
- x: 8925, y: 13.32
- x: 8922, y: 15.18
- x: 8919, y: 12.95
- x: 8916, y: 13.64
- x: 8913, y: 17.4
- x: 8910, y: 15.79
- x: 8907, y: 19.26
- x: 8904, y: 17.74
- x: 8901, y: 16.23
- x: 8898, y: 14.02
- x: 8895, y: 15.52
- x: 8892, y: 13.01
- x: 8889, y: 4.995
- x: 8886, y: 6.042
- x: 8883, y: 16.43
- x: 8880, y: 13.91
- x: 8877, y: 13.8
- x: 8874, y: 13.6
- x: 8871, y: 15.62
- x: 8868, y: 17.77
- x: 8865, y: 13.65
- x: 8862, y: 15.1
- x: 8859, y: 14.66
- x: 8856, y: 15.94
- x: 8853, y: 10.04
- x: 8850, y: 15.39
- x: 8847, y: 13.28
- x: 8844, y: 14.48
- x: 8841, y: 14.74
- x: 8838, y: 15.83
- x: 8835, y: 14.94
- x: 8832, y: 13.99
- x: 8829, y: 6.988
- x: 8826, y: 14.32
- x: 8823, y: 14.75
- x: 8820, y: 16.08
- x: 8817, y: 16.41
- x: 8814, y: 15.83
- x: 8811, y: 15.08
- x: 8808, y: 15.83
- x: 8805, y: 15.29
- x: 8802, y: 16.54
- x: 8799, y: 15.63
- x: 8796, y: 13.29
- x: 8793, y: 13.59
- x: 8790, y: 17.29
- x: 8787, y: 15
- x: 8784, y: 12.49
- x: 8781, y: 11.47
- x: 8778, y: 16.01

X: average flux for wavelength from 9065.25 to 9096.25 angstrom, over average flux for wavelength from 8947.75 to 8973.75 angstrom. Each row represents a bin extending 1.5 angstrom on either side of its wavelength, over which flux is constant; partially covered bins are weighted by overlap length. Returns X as 1.43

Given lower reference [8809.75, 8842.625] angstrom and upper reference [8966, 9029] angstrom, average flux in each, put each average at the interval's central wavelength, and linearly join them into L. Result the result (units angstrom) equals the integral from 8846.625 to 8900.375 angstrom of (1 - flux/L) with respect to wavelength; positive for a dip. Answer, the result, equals 4.5 angstrom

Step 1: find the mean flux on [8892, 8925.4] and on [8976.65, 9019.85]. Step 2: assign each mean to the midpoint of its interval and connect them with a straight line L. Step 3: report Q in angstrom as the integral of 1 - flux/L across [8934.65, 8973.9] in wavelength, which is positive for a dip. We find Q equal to 7.8 angstrom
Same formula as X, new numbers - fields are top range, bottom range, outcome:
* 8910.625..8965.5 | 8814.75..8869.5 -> 0.91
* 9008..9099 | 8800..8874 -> 1.05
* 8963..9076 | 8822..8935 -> 1.07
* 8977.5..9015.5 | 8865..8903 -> 1.15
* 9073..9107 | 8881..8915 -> 1.15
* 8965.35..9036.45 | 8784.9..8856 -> 1.06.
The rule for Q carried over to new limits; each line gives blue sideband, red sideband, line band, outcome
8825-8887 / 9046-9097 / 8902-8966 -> 3.80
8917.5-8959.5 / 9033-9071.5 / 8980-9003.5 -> -2.64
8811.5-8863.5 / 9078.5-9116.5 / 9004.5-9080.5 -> 3.42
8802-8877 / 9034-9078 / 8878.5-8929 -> 1.89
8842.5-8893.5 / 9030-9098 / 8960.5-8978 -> 1.21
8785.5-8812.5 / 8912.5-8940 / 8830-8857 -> 1.59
